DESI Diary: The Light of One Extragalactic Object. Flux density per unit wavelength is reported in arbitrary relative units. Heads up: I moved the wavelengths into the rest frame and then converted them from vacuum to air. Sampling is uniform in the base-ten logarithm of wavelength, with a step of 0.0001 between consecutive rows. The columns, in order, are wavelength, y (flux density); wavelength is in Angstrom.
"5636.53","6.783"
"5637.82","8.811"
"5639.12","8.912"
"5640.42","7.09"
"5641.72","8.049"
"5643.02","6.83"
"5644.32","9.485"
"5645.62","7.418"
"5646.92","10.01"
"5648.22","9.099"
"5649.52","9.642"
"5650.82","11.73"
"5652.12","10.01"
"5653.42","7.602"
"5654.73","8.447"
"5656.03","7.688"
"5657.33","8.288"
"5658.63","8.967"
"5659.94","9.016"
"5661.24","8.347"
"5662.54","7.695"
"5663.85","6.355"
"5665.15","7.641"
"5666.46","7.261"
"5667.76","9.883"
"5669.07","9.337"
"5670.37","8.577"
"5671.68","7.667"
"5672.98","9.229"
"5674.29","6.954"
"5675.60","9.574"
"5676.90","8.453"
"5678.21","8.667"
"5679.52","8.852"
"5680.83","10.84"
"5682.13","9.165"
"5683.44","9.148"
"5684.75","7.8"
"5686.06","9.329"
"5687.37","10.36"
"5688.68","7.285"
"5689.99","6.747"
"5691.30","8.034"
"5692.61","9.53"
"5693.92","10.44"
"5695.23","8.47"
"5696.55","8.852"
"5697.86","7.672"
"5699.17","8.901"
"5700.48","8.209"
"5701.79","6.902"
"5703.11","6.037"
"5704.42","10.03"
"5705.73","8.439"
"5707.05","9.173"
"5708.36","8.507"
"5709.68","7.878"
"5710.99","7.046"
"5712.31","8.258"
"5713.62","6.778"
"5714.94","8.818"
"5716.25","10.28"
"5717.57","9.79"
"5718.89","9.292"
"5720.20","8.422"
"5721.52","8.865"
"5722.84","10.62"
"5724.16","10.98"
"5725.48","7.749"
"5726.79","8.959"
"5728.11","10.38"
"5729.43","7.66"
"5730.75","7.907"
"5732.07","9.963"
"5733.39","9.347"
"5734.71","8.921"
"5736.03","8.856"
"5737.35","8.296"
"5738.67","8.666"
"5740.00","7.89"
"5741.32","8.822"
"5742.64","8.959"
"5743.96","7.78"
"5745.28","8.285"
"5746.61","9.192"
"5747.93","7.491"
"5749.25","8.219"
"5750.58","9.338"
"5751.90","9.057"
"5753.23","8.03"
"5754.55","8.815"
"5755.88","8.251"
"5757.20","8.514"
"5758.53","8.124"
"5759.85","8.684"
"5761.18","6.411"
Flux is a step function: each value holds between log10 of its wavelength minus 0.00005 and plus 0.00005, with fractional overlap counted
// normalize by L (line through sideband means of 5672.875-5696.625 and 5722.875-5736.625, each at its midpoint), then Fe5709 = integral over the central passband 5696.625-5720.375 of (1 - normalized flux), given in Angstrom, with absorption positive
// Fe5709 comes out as 1.64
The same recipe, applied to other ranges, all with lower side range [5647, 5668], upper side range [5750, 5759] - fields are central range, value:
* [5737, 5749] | 0.3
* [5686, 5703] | 0.4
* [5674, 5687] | -0.5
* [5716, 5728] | -1.2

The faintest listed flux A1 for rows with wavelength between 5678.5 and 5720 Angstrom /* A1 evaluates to 6.037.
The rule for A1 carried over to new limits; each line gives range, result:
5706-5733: 6.778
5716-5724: 8.422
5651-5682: 6.355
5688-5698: 6.747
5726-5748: 7.491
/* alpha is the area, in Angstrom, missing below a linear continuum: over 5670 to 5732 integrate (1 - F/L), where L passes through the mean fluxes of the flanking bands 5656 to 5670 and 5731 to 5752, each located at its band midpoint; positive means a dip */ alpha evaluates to -1.7 Angstrom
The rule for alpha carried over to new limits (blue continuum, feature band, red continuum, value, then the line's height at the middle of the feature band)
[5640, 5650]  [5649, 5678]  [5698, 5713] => -0.7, 8.35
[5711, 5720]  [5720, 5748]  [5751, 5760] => -0.7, 8.62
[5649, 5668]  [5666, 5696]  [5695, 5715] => -1.6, 8.32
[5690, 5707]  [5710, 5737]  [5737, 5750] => -1.7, 8.39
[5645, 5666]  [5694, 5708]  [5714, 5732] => 1.0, 9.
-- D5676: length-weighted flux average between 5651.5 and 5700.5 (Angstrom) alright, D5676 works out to 8.56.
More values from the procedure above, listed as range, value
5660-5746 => 8.62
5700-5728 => 8.66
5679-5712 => 8.54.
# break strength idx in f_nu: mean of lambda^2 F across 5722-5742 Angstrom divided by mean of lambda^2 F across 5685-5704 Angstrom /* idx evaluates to 1.09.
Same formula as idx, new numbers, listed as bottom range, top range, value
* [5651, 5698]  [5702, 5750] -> 1.03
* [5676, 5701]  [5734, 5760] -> 0.99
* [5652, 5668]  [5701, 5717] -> 1.02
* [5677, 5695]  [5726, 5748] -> 0.99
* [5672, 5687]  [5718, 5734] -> 1.05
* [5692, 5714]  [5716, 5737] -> 1.12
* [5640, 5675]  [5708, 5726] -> 1.06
